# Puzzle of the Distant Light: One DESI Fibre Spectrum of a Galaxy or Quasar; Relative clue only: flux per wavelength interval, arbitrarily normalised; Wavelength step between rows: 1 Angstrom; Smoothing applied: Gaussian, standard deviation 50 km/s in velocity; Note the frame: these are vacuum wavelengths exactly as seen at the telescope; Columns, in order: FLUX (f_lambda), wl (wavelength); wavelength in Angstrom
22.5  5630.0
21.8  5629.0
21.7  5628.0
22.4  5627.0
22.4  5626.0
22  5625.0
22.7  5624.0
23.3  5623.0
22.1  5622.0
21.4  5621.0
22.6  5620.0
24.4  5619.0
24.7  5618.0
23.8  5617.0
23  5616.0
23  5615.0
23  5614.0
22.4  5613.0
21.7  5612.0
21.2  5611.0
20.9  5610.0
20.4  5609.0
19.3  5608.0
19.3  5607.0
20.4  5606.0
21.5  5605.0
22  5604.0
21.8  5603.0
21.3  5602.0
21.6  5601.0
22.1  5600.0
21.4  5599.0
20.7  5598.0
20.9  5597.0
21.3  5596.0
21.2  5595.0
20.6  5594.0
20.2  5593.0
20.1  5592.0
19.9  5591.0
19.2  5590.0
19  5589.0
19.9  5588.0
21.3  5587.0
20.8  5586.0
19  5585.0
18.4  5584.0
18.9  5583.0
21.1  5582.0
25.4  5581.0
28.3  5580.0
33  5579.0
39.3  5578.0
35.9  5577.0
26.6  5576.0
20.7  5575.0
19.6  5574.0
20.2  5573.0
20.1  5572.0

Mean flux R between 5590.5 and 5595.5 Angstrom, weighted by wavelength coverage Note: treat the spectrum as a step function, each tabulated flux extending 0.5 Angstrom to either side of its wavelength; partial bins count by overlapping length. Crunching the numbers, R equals 20.4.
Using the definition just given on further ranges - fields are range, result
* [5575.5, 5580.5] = 32.6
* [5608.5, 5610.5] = 20.6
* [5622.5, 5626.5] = 22.6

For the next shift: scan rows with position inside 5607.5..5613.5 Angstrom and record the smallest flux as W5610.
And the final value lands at 19.3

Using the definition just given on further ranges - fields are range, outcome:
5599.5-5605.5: 21.3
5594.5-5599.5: 20.7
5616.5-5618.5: 23.8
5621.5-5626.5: 22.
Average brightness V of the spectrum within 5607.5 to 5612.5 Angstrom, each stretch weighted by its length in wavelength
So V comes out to 20.7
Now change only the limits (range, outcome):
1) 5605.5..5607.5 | 19.9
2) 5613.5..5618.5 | 23.5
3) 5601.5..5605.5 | 21.6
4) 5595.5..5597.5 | 21.1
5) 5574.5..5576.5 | 23.6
